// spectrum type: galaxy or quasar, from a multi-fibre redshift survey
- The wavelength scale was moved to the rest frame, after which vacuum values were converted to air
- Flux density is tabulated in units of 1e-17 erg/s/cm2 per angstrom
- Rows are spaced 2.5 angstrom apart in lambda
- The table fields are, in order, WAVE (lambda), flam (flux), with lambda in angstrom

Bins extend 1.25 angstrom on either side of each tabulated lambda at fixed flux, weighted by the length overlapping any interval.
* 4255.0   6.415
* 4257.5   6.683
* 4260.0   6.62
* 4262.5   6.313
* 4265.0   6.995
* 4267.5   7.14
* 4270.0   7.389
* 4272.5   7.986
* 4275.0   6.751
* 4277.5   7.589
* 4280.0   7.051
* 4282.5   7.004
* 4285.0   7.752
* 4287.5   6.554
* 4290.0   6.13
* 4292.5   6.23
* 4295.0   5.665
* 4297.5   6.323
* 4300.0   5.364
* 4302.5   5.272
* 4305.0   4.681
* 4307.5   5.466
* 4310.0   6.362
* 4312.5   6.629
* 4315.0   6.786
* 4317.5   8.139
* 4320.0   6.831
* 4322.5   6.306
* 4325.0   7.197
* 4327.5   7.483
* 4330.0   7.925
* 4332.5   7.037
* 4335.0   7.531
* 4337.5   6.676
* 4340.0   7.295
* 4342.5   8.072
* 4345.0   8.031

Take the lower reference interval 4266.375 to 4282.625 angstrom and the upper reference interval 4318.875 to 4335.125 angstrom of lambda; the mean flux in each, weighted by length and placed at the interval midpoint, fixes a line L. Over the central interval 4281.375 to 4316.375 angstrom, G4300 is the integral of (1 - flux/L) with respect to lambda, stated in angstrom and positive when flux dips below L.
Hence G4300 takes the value 5.19 angstrom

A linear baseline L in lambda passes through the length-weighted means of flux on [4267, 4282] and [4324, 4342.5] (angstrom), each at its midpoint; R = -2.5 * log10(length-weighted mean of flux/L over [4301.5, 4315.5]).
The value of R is 0.25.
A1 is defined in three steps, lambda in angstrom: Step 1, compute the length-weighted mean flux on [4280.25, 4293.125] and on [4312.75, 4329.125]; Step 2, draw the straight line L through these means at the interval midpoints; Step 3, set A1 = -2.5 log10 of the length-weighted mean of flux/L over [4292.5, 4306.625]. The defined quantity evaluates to 0.24 mag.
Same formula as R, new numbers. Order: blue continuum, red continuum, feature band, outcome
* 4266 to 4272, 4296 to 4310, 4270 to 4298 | -0.05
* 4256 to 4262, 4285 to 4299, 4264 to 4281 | -0.13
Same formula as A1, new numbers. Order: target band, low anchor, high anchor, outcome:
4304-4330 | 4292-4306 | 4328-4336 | 0.00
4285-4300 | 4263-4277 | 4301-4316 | 0.03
